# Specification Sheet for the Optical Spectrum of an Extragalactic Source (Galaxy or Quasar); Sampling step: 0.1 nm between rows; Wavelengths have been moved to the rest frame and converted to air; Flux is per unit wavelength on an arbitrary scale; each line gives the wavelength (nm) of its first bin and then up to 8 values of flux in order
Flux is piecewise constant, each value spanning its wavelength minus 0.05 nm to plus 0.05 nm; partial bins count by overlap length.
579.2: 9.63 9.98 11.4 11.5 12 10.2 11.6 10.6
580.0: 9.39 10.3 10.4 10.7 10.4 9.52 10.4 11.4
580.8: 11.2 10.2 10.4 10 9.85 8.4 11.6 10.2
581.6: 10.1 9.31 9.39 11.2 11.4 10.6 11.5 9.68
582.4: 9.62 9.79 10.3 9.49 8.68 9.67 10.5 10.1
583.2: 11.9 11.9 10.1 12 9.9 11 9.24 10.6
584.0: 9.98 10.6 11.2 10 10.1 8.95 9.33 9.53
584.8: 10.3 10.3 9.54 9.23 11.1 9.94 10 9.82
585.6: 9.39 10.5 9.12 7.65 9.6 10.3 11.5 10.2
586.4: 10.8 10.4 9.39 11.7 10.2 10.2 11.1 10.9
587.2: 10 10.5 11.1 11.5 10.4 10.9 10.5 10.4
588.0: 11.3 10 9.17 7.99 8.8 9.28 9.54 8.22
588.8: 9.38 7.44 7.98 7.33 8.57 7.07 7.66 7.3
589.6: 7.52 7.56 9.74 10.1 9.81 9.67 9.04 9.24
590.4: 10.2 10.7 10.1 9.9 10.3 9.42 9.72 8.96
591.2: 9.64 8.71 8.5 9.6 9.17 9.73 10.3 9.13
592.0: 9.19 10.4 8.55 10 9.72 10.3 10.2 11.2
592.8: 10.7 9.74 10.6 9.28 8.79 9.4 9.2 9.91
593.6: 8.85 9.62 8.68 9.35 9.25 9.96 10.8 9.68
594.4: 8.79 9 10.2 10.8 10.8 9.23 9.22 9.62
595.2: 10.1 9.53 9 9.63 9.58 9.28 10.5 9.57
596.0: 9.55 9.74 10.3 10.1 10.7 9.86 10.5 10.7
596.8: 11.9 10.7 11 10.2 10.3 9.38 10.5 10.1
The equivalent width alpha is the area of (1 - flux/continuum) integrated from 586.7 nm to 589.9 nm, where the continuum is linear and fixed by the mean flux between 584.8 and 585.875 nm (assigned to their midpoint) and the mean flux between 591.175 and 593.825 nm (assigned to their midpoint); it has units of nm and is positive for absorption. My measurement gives 0.121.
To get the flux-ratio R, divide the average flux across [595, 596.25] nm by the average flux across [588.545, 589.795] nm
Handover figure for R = 1.21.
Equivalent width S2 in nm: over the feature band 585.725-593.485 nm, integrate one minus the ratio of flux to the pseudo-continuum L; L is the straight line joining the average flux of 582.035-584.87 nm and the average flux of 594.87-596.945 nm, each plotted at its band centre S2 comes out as 0.39 nm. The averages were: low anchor 10.2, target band 9.61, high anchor 9.97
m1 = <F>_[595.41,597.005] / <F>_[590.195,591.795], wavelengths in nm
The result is 1.06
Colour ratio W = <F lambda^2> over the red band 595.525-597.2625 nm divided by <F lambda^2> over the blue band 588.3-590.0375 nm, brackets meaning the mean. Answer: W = 1.2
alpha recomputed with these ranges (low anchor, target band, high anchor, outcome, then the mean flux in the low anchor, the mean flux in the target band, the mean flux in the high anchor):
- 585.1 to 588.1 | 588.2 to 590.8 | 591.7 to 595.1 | 0.32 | 10.3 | 8.84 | 9.72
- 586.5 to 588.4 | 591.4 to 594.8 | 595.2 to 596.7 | 0.12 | 10.4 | 9.7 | 9.88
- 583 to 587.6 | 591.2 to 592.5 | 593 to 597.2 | 0.07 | 10.3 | 9.46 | 9.84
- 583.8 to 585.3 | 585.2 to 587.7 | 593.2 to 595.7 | -0.09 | 10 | 10.3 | 9.57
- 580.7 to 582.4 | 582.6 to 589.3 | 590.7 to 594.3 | 0.06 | 10.3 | 9.95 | 9.63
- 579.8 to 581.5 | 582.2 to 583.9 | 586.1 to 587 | 0.02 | 10.3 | 10.3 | 10.6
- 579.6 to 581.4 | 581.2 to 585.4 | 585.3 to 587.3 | 0.03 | 10.4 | 10.2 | 10.1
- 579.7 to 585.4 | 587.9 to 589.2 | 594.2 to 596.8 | 0.15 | 10.3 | 8.92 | 9.9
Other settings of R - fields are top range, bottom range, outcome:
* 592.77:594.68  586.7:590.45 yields 1.02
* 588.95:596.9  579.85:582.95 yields 0.94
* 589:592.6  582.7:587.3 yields 0.91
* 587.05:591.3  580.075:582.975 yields 0.92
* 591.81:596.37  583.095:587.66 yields 0.94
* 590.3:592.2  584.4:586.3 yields 0.98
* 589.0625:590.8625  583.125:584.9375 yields 0.87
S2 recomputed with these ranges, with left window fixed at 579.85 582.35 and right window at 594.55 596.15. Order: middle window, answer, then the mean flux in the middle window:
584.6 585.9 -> 0.05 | 9.79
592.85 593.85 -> 0.04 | 9.41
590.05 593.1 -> 0.05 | 9.75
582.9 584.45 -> -0.05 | 10.6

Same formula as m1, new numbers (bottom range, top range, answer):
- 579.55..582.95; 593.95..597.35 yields 0.97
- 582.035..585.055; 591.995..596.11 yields 0.95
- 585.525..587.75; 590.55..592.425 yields 0.92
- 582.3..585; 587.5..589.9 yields 0.88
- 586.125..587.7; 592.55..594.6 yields 0.91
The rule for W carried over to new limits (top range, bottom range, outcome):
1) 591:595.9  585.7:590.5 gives 1.03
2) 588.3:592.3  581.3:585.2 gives 0.91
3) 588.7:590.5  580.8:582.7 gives 0.87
